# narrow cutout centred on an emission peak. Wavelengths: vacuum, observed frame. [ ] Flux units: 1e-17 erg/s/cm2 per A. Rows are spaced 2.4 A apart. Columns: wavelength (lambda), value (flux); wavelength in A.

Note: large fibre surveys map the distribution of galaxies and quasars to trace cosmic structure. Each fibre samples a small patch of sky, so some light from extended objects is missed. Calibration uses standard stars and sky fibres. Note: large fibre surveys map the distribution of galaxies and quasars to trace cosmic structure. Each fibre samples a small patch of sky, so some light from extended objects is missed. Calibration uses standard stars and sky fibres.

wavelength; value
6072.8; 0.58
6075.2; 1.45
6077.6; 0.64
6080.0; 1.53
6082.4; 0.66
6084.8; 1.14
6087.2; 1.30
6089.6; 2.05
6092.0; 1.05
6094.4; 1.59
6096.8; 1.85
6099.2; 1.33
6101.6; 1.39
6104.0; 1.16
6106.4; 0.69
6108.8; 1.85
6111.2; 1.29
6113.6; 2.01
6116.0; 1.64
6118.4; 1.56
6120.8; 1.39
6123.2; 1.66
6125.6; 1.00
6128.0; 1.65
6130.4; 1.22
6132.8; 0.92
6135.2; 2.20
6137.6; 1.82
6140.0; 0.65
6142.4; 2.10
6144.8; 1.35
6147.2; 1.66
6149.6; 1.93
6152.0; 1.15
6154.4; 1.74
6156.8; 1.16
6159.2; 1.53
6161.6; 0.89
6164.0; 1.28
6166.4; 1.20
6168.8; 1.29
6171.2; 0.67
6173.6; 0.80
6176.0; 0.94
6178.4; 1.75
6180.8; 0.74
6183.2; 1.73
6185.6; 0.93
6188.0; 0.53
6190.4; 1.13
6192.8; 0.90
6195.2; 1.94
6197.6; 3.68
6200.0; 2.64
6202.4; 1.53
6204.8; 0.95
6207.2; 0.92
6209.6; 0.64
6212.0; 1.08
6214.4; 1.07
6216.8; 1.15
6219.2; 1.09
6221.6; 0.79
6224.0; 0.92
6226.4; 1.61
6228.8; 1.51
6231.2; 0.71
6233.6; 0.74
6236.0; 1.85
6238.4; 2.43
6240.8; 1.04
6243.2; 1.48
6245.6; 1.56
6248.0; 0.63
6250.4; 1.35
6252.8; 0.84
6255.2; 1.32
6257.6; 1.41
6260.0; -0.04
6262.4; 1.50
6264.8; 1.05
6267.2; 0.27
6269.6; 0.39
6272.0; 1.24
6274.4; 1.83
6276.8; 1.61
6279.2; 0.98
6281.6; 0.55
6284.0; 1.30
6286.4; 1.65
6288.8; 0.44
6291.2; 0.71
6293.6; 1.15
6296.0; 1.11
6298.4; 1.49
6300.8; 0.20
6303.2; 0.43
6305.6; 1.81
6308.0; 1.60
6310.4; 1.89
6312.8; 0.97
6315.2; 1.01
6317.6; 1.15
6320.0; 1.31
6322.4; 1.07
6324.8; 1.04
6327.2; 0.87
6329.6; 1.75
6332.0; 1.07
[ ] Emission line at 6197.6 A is H-beta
